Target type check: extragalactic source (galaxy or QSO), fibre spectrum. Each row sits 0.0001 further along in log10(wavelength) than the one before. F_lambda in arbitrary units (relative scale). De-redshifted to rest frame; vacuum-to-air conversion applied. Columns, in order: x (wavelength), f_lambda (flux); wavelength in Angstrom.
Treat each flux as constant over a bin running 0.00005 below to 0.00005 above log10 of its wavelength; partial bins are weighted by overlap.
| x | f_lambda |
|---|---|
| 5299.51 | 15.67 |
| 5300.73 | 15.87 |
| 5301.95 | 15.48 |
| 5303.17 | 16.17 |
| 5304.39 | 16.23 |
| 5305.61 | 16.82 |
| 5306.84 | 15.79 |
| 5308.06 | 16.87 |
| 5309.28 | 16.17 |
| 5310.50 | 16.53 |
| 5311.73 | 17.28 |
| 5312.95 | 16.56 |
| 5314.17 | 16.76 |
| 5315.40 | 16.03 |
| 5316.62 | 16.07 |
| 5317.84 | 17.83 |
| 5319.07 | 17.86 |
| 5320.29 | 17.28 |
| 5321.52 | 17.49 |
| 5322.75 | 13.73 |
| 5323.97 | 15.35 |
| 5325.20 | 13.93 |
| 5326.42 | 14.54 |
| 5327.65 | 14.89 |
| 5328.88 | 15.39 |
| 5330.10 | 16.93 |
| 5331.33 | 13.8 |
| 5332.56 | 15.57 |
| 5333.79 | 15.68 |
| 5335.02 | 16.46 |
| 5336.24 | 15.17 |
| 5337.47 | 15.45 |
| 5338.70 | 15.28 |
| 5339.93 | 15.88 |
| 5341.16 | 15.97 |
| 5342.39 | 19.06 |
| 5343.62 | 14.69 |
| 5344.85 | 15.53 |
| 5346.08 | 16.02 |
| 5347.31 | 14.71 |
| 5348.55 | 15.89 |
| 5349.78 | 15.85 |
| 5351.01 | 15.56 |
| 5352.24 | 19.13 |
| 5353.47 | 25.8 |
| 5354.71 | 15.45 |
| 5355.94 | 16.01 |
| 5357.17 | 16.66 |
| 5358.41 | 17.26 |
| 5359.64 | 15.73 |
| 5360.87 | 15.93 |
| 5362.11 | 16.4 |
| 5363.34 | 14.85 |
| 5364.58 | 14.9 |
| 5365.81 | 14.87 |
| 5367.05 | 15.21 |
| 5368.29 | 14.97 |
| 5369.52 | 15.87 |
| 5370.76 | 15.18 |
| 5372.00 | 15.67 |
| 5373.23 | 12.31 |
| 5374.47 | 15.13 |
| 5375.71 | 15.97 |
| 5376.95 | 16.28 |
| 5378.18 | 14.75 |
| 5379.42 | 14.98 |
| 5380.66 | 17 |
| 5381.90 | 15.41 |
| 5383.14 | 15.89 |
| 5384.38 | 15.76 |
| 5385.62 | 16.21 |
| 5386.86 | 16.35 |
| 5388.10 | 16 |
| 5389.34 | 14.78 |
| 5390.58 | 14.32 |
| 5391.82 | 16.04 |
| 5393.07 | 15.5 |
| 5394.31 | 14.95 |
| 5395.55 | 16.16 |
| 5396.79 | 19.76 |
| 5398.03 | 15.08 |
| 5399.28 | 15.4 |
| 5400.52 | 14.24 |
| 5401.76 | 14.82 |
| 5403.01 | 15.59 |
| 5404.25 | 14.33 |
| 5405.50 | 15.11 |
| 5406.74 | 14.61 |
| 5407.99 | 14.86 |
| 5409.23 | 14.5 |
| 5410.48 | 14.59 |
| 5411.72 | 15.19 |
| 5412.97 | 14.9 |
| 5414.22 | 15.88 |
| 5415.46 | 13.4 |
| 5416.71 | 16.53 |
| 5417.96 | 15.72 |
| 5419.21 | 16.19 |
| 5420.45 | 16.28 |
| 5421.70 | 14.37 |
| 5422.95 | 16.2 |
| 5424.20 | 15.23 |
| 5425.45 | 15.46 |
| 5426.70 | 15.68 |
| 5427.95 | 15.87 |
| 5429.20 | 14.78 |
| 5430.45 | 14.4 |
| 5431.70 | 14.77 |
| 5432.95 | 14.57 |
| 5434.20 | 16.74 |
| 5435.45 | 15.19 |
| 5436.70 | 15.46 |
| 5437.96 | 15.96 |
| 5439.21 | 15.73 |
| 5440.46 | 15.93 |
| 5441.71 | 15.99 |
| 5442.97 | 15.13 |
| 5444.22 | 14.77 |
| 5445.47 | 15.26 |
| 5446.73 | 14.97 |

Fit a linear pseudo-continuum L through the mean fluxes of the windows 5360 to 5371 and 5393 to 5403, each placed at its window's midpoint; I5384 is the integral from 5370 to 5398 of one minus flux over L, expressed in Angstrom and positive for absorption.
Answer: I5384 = -0.1 Angstrom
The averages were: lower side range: 15.4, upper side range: 15.7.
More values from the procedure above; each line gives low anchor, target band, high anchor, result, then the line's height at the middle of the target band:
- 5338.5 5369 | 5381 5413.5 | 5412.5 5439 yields 0.7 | 15.8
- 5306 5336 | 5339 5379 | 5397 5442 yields -0.7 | 15.7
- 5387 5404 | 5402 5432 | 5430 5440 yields 0.6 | 15.5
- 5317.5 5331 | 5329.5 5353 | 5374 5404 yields -0.3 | 15.8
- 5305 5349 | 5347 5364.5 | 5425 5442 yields -1.0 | 15.8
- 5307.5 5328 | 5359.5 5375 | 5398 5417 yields 0.4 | 15.5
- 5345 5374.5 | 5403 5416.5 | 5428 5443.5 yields 0.7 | 15.6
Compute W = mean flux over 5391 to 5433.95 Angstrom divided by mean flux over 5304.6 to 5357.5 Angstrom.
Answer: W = 0.9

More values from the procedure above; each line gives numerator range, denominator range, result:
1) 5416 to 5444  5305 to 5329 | 0.96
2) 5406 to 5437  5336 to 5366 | 0.93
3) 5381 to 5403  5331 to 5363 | 0.96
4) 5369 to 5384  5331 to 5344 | 0.97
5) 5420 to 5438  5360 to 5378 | 1.01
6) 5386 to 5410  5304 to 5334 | 0.96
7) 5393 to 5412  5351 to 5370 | 0.92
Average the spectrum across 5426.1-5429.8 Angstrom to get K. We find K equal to 15.4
